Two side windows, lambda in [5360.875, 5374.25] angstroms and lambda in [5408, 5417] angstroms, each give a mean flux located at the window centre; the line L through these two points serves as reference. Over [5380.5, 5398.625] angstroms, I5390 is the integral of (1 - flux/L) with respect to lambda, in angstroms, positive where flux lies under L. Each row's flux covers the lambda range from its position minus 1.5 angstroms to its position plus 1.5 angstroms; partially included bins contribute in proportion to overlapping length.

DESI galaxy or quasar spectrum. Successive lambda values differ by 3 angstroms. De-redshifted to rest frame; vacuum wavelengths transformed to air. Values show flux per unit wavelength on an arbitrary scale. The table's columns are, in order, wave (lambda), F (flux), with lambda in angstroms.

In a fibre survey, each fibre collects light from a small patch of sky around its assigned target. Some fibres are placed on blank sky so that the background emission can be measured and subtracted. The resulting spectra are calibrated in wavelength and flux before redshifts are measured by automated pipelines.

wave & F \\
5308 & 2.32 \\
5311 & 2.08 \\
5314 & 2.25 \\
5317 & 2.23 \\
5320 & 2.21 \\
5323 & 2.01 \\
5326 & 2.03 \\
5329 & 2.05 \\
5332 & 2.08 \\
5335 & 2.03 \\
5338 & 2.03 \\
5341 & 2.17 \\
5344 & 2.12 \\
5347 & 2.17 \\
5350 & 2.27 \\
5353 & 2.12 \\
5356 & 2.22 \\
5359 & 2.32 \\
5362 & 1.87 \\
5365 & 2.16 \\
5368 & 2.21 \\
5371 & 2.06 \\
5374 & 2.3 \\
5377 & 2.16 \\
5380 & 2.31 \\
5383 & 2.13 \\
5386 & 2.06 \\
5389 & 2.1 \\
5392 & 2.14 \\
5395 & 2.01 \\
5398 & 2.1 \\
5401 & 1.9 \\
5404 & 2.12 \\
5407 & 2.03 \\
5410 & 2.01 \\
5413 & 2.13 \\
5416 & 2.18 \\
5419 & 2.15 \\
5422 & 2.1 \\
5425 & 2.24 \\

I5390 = 0.0 angstroms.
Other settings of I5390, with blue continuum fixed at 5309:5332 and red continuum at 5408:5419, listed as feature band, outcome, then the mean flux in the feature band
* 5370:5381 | -0.5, 2.21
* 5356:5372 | -0.1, 2.13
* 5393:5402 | 0.4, 2.02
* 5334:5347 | 0.1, 2.1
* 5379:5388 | -0.2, 2.15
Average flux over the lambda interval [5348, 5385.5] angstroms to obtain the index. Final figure 2.17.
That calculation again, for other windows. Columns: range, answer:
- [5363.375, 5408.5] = 2.12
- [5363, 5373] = 2.14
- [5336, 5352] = 2.15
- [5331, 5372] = 2.13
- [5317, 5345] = 2.09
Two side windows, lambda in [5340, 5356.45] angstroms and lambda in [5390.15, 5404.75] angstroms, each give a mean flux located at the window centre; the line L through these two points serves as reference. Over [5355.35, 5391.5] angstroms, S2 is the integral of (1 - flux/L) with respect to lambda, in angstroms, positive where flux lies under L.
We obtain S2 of -0.8 angstroms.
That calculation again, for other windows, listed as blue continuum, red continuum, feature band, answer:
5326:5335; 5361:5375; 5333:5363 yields -0.72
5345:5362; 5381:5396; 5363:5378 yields -0.18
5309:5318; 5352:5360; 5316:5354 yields 1.56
